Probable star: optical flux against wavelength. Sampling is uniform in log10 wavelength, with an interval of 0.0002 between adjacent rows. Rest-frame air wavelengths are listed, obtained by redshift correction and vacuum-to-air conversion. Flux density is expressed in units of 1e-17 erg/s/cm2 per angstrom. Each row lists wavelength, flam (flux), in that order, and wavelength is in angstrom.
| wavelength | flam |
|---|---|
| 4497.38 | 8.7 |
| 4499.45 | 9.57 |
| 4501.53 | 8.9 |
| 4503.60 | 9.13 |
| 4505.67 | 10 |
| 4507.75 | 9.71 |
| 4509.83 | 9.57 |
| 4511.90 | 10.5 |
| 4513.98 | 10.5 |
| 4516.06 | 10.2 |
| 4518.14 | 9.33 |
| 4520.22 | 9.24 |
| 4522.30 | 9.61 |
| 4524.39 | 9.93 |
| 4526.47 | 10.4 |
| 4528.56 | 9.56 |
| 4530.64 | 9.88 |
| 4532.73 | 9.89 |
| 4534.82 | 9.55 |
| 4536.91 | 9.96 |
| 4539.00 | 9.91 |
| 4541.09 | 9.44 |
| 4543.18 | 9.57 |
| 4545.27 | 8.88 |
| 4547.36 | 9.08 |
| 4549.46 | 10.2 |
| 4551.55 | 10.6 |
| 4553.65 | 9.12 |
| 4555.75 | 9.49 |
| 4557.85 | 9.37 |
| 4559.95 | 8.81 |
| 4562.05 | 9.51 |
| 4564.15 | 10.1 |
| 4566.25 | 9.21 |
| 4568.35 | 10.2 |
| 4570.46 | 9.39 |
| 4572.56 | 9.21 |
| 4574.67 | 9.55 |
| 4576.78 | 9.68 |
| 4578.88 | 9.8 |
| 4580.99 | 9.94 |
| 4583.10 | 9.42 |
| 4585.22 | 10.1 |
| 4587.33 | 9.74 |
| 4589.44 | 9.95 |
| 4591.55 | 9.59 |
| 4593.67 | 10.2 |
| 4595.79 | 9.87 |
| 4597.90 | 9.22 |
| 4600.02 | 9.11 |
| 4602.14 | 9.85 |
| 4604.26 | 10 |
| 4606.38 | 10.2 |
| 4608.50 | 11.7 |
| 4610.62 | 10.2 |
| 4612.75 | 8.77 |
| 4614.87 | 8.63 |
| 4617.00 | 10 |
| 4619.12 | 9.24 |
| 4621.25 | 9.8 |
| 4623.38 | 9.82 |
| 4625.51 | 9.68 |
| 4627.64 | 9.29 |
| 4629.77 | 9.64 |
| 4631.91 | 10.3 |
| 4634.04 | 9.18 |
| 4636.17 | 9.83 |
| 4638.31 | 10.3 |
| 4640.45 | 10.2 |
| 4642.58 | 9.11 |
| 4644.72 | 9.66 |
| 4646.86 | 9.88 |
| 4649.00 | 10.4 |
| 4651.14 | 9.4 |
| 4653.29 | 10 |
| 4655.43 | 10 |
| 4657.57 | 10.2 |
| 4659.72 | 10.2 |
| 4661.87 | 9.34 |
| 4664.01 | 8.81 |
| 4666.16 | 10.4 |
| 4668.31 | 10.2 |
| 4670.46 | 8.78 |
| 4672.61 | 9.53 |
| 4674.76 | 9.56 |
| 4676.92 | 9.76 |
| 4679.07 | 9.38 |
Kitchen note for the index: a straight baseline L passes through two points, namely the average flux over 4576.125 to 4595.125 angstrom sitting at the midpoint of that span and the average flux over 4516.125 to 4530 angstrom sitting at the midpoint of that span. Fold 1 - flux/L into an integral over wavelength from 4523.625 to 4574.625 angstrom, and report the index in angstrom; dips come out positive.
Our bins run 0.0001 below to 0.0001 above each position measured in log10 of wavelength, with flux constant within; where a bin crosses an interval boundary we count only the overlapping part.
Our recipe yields 0.7 angstrom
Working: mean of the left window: 9.72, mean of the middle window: 9.63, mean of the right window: 9.83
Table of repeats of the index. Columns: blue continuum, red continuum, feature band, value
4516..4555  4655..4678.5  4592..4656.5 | -0.6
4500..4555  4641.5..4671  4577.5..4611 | -0.6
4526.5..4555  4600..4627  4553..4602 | 0.7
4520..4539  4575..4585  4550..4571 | 0.3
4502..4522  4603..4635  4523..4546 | 0.1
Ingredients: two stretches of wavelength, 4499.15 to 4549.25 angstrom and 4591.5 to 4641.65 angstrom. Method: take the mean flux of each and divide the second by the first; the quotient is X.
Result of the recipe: 1.0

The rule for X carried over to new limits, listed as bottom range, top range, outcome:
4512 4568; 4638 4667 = 1.02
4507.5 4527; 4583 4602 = 0.98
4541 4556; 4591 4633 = 1.02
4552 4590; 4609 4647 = 1.01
